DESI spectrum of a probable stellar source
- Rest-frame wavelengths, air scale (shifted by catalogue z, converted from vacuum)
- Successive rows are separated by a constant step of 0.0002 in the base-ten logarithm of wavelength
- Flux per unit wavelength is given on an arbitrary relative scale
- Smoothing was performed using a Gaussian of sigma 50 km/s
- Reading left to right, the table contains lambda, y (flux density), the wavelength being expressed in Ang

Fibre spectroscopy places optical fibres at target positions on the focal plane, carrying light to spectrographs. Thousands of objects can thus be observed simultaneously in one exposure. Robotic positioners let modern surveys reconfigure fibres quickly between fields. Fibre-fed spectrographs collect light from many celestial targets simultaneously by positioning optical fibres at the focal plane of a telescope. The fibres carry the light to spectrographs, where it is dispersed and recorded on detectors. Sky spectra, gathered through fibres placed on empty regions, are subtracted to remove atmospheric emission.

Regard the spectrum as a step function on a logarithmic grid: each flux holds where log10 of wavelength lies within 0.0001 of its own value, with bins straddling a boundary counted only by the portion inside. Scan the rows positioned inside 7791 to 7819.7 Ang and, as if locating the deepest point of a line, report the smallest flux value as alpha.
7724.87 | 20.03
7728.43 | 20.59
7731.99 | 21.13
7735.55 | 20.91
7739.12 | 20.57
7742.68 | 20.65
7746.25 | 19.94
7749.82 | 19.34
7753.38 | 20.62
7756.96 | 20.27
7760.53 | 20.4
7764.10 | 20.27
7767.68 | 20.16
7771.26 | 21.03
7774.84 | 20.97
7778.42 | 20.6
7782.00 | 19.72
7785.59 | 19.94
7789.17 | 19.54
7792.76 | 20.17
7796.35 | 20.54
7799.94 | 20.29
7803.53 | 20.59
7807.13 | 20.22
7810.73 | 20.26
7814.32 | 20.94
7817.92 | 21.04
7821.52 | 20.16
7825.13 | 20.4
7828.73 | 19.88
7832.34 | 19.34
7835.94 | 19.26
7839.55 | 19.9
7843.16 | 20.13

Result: 20.17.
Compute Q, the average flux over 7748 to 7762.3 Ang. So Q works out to 20.2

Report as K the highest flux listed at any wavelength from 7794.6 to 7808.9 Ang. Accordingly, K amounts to 20.59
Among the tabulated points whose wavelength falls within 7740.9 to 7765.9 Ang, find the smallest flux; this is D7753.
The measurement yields 19.34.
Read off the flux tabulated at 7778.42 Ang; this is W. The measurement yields 20.6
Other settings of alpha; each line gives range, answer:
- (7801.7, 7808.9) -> 20.22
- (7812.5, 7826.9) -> 20.16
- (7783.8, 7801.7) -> 19.54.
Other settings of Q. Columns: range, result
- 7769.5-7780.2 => 20.9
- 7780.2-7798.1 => 20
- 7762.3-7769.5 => 20.2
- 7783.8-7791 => 19.8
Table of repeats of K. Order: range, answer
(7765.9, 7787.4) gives 21.03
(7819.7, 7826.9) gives 20.4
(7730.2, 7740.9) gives 21.13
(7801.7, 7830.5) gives 21.04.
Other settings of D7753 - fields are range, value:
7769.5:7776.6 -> 20.97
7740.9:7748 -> 19.94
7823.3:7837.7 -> 19.26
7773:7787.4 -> 19.72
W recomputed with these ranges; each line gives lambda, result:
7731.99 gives 21.13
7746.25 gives 19.94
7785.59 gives 19.94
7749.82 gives 19.34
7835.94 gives 19.26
